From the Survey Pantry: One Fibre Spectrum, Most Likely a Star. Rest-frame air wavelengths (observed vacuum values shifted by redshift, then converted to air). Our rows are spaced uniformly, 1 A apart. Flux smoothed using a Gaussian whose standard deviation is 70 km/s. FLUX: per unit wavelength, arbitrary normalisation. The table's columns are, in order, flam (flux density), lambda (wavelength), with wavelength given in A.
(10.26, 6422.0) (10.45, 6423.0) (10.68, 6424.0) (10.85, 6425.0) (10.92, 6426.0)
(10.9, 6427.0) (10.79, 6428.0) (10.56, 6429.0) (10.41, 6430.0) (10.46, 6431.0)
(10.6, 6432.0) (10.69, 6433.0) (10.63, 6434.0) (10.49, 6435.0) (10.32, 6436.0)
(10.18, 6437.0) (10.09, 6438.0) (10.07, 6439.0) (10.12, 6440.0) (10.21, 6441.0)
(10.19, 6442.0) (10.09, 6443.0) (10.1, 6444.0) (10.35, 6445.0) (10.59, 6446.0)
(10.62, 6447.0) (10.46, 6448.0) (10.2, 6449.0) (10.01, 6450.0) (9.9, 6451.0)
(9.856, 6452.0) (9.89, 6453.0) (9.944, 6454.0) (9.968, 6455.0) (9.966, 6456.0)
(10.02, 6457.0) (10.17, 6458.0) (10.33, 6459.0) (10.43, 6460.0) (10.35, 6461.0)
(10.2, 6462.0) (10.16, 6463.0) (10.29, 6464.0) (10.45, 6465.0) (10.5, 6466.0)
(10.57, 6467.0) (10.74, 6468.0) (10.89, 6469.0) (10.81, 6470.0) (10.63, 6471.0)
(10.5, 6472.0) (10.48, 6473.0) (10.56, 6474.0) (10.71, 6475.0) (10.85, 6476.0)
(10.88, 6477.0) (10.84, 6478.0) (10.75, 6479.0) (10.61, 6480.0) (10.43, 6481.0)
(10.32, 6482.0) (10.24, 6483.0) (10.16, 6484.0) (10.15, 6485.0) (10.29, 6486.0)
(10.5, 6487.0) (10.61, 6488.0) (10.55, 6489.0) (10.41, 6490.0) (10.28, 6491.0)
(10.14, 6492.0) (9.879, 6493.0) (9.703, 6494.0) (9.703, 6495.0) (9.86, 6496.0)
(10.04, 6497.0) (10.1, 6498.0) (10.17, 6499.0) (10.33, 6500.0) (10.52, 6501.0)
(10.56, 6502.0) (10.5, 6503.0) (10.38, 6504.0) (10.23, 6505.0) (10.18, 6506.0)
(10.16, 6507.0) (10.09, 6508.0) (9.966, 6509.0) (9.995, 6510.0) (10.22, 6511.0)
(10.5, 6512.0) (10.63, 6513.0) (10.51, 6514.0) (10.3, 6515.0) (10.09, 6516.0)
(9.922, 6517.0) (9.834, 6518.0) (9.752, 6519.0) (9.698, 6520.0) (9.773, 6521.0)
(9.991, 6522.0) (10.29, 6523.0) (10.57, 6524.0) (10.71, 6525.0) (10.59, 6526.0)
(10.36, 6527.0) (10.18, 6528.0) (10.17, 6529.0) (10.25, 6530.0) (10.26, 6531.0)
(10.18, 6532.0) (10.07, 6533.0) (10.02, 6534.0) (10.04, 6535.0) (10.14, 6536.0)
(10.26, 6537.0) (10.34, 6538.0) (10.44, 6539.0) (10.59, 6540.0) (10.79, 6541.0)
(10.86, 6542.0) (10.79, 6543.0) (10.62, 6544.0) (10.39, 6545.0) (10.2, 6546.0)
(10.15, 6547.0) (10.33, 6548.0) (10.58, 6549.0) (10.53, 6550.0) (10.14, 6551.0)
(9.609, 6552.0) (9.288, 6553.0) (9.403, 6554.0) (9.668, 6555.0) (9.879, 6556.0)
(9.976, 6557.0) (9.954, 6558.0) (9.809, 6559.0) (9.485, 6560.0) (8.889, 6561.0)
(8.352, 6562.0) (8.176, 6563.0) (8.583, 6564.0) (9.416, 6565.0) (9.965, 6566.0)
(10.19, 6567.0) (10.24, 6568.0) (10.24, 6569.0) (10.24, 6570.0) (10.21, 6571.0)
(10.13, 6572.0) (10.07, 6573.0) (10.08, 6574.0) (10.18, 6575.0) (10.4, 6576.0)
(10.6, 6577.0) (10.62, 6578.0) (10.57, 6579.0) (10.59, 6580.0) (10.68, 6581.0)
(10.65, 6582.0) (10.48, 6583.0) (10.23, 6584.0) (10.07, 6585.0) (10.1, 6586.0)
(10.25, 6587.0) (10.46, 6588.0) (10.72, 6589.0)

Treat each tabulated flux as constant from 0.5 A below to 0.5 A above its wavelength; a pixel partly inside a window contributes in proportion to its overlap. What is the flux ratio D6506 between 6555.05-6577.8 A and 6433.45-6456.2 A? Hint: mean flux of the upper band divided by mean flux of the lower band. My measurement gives 0.96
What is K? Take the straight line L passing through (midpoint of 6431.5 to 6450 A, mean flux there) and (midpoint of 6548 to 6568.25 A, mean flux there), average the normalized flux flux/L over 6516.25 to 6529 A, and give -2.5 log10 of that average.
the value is -0.03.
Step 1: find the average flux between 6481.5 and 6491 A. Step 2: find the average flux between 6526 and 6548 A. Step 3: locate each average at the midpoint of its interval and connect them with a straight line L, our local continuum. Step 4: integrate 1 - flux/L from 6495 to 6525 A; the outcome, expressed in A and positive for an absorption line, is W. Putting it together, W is 0.5 A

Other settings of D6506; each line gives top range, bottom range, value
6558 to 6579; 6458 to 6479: 0.93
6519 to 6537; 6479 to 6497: 0.99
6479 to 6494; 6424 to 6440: 0.98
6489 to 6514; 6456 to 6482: 0.97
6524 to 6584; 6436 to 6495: 0.98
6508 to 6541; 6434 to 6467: 1.00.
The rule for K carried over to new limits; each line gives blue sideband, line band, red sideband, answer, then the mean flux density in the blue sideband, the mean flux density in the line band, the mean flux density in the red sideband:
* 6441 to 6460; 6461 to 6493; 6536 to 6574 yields -0.04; 10.2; 10.5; 9.97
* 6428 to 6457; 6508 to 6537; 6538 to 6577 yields -0.01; 10.3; 10.2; 9.98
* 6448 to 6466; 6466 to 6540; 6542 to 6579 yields -0.03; 10.1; 10.3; 9.95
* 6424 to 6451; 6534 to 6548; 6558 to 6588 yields -0.03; 10.4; 10.4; 9.99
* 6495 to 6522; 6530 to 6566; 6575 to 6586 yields 0.04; 10.2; 9.95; 10.5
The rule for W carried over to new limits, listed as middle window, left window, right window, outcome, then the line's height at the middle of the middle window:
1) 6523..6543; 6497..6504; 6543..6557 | -0.4 A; 10.2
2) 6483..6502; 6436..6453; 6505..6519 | 0.0 A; 10.2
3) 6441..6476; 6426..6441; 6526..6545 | 0.4 A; 10.4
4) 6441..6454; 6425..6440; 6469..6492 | 0.4 A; 10.5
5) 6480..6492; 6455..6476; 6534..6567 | -0.1 A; 10.3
